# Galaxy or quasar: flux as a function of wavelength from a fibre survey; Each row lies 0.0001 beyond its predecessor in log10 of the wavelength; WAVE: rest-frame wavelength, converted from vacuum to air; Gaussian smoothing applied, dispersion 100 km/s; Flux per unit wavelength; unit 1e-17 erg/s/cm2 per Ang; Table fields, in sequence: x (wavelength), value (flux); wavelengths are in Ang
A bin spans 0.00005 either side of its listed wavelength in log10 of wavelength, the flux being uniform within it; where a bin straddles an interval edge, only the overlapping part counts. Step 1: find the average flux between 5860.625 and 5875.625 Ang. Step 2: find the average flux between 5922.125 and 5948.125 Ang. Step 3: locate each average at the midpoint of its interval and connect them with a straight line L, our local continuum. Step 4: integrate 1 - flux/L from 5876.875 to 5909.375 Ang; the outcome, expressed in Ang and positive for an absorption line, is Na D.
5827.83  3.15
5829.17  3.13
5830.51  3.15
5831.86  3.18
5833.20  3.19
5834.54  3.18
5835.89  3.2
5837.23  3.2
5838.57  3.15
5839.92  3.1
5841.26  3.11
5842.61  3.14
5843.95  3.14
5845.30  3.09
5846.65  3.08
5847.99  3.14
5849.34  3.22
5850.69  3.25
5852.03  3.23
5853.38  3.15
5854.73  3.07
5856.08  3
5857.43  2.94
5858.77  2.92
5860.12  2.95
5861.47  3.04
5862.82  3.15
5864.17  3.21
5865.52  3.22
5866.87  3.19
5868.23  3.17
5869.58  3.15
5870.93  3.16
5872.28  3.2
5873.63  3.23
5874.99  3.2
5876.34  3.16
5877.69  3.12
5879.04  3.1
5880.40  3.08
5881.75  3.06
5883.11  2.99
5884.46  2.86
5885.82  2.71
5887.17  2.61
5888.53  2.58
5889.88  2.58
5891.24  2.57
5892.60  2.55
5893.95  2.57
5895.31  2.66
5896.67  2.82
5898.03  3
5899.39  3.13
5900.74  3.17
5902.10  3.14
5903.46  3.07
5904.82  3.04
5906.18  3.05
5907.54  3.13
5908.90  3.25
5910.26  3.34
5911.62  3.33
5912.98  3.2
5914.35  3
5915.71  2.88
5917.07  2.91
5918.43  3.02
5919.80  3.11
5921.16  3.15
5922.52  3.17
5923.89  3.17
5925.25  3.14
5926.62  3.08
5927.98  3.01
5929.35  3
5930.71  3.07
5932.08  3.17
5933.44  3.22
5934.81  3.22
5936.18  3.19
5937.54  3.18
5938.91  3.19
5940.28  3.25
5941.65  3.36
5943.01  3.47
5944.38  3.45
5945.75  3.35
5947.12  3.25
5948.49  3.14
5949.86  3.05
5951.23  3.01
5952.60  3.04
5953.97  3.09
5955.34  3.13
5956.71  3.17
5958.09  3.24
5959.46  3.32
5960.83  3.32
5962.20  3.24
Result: 2.8 Ang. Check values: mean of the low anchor 3.17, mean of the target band 2.91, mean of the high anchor 3.21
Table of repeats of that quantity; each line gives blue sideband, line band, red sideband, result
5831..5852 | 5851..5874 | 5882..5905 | -0.7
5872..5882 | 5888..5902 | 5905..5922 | 1.6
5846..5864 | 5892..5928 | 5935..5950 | 1.8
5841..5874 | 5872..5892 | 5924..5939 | 1.3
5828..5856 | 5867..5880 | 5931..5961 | 0.0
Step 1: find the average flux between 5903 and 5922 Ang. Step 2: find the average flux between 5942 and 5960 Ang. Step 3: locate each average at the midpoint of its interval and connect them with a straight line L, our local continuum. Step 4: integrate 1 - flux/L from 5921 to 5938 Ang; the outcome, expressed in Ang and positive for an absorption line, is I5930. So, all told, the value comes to 0.09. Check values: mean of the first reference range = 3.11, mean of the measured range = 3.14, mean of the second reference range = 3.21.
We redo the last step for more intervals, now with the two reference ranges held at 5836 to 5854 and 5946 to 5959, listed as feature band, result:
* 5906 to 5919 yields 0.12 Ang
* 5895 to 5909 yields 0.45 Ang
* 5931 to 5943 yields -0.36 Ang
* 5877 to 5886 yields 0.41 Ang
